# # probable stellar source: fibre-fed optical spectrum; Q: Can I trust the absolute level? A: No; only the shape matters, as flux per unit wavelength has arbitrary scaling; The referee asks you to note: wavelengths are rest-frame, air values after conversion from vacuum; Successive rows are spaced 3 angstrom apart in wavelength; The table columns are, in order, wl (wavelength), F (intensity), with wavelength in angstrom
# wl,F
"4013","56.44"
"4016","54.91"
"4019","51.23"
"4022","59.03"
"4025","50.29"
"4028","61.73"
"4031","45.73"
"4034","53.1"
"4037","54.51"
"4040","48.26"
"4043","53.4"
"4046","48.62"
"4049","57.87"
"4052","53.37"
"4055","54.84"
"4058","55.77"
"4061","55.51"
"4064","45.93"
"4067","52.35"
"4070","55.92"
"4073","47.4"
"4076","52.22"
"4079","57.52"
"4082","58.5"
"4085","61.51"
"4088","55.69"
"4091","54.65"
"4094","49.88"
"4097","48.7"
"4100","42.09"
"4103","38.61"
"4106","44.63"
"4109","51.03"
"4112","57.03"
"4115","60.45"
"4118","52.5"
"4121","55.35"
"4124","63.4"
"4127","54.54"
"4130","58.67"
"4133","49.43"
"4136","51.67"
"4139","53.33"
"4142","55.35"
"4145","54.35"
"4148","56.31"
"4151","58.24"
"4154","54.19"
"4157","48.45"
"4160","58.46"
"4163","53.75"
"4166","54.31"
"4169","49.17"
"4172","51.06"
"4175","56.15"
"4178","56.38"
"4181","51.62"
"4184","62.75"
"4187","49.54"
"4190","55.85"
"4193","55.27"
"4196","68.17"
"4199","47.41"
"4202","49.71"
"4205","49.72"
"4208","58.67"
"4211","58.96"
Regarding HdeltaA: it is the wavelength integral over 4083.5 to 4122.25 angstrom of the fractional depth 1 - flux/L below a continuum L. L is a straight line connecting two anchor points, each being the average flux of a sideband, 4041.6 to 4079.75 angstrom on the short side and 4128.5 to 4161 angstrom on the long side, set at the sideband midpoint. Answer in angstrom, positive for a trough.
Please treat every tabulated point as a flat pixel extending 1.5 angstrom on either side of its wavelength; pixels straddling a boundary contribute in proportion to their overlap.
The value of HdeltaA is 1.5 angstrom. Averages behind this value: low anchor 53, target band 51.7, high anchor 54.3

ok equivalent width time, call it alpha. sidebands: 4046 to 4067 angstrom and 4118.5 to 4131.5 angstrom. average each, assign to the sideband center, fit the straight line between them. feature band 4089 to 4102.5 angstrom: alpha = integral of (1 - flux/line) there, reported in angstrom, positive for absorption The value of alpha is 1.80 angstrom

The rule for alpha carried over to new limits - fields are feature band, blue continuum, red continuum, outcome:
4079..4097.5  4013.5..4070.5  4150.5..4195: -0.6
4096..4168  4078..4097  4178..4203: 3.0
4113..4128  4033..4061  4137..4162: -0.8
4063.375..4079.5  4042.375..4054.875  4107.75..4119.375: 0.7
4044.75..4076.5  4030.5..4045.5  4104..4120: -0.7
